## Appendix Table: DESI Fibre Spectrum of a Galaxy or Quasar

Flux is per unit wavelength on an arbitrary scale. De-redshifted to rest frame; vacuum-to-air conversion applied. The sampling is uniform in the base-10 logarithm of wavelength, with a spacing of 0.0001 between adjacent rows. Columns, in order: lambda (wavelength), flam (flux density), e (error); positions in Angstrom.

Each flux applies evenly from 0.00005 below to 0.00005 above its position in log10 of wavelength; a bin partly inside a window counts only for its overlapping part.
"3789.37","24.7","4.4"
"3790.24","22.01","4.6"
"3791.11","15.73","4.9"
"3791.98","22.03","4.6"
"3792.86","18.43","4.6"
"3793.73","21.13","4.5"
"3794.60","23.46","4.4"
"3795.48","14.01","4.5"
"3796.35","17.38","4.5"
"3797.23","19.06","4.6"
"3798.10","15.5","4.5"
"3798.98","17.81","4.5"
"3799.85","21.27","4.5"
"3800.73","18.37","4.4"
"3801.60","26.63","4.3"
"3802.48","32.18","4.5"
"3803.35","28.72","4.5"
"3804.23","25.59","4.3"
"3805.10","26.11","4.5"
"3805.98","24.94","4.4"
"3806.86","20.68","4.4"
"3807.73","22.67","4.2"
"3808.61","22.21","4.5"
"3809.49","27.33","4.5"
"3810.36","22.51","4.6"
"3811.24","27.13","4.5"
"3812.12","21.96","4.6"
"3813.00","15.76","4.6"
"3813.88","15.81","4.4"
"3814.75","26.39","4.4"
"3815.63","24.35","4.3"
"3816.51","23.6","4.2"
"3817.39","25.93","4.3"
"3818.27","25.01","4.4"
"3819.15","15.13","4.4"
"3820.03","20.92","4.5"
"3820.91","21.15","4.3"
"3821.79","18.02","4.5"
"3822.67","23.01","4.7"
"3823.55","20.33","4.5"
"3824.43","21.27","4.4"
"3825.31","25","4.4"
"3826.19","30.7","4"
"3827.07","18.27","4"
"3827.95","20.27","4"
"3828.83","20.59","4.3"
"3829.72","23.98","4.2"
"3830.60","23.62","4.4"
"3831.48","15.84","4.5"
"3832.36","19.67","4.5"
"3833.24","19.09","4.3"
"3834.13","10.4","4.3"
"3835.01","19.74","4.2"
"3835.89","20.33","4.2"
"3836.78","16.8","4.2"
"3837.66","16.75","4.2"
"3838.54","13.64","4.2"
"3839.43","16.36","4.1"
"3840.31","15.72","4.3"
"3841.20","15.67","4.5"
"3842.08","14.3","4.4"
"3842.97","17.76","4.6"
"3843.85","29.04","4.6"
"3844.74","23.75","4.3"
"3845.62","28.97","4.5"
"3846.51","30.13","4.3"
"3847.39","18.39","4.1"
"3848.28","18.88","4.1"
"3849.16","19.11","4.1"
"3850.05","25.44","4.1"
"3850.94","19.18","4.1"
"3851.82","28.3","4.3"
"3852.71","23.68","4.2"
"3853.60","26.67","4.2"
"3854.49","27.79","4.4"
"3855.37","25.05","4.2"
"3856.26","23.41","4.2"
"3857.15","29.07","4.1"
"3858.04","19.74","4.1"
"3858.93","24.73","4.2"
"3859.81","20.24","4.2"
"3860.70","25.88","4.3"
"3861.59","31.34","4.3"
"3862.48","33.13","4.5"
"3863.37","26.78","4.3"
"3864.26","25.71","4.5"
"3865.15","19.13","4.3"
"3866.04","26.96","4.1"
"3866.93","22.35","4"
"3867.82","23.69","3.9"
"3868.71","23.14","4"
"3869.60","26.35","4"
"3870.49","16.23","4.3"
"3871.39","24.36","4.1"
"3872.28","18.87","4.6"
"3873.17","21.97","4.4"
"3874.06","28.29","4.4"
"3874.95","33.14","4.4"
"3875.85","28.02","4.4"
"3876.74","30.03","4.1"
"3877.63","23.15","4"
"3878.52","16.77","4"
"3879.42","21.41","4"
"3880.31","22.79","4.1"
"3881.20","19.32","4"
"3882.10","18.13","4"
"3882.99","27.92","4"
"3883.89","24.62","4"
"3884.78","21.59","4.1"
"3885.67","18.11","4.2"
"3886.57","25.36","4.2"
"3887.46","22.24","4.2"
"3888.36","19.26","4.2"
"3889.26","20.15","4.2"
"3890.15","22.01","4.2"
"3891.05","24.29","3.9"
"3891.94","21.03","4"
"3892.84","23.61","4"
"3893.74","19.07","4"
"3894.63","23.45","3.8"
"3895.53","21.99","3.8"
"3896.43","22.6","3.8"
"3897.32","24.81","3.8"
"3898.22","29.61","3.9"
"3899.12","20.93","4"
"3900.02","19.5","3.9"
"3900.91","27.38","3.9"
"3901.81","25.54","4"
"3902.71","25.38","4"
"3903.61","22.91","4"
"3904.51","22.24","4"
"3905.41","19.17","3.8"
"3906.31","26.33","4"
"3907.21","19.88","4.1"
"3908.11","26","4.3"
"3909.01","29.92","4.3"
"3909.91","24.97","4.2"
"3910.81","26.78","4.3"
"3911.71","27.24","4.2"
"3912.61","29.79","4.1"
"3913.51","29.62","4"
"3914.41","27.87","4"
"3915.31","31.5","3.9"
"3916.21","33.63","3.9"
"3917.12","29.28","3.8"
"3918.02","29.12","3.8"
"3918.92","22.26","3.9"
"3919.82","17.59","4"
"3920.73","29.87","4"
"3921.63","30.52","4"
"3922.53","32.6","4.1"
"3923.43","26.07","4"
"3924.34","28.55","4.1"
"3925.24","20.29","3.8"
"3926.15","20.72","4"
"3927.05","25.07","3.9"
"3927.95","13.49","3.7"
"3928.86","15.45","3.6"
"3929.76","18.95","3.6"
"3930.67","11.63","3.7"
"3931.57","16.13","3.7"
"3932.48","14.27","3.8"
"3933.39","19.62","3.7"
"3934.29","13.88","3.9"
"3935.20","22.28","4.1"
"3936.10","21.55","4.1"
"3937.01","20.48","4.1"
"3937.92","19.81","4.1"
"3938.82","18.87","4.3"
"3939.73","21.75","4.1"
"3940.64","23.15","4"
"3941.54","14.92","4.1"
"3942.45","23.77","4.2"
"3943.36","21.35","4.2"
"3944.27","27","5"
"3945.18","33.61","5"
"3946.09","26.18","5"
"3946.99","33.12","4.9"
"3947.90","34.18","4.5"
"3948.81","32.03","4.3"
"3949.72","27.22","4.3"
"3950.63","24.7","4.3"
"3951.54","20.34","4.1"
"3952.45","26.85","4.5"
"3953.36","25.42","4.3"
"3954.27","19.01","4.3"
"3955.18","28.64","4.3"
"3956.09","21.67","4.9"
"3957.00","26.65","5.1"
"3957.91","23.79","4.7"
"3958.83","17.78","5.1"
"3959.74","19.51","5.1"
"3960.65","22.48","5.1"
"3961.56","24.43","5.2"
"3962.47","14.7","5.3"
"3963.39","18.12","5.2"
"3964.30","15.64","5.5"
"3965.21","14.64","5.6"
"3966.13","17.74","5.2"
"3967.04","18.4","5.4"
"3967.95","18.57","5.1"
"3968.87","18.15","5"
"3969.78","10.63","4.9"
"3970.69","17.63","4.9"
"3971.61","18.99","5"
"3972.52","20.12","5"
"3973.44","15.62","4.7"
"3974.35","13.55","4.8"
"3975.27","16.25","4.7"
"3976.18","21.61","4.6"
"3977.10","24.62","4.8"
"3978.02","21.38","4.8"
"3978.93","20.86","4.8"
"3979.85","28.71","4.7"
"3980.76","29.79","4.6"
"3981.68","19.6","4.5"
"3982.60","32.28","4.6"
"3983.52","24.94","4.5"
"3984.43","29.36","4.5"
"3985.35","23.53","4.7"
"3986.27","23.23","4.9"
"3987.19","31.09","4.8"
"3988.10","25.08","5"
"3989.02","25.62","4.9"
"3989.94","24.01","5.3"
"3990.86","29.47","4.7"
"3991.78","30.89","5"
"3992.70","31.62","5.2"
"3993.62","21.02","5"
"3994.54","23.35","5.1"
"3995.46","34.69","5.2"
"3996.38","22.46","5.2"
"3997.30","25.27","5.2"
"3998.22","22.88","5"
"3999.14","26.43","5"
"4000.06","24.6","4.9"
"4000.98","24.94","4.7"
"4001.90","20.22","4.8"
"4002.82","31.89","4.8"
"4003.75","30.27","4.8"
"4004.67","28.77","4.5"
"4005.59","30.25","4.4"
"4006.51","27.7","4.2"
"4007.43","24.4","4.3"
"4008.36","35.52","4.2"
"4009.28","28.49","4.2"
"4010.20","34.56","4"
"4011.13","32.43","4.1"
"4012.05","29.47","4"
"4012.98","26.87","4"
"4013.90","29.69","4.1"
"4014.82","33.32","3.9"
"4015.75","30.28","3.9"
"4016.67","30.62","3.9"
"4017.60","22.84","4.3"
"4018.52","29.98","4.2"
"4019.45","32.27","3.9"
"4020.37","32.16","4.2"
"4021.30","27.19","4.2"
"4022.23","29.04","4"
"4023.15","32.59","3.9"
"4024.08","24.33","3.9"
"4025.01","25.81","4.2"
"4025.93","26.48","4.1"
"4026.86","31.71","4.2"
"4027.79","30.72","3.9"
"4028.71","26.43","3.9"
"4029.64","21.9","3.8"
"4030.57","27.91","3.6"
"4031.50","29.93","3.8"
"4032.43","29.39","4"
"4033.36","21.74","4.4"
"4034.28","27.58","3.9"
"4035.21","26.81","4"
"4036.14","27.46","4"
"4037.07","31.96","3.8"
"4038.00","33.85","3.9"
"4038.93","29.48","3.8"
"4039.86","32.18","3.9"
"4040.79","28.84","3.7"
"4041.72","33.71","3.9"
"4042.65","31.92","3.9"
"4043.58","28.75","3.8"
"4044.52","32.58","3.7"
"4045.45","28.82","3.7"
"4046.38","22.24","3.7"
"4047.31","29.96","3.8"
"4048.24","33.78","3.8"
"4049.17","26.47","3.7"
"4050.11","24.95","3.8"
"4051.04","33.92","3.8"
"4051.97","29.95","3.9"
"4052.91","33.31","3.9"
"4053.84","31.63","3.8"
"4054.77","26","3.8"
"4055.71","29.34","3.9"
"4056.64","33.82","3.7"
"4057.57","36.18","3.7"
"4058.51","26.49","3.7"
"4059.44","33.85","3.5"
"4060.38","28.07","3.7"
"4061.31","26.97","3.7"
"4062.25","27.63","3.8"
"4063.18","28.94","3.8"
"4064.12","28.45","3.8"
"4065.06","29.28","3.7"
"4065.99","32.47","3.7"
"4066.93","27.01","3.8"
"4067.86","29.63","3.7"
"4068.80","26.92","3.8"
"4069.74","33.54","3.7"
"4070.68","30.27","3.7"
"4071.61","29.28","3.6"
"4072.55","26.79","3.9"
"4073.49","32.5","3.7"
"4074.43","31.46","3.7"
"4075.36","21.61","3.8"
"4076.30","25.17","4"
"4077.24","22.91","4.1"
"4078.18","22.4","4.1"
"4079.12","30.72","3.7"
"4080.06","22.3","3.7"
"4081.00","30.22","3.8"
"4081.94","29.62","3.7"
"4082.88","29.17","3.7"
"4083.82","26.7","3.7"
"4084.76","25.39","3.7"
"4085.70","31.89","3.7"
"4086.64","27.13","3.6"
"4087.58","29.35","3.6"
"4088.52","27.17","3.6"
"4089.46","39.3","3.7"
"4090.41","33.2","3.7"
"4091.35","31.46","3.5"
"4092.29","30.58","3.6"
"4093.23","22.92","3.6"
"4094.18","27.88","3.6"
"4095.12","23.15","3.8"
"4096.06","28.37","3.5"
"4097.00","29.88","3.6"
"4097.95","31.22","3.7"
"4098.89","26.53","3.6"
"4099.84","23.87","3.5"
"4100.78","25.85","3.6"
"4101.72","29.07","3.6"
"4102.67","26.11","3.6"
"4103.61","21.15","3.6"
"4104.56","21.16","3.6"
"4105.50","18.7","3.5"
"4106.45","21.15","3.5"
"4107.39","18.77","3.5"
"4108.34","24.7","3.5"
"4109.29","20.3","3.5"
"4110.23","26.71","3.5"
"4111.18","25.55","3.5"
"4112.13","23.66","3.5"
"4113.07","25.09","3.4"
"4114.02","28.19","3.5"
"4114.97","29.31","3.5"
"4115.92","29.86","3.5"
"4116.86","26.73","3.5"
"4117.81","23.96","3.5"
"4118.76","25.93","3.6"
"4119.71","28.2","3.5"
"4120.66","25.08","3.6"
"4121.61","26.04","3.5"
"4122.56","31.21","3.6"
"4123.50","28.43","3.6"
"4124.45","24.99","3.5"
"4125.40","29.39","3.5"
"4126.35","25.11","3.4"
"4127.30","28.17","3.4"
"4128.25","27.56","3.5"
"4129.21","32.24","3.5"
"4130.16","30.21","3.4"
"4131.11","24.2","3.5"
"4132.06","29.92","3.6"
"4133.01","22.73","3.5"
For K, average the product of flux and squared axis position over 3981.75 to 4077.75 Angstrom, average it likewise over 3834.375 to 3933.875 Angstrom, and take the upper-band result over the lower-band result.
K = 1.32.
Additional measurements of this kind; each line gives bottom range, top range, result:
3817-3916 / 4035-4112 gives 1.36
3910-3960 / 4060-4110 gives 1.23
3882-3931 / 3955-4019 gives 1.06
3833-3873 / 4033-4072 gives 1.47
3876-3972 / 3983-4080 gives 1.32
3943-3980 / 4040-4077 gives 1.41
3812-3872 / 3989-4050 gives 1.41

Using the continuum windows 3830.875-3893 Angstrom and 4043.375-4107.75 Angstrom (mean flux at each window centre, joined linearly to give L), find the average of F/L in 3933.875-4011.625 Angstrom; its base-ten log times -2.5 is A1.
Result 0.07 mag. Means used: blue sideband 22.4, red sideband 28.2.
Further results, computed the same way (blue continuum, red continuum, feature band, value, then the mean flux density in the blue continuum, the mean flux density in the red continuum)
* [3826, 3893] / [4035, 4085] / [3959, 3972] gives 0.41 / 22.4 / 29.2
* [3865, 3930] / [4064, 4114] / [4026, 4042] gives -0.10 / 24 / 27.1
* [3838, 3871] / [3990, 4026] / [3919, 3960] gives 0.14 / 23.1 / 28.3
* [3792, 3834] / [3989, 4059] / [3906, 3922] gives -0.09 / 21.8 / 28.8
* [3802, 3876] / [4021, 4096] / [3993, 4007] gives 0.03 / 22.7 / 28.9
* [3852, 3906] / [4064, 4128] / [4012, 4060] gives -0.12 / 23.7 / 27.1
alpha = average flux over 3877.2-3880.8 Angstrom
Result 21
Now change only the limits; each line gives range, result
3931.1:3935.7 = 17.3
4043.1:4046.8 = 28.1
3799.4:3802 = 22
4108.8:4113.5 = 24.3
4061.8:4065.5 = 28.6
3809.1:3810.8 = 24.9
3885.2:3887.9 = 21.9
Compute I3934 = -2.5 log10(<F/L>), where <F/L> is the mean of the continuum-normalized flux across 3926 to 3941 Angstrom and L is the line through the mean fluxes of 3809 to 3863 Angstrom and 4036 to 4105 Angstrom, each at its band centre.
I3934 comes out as 0.32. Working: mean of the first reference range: 22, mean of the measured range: 18.6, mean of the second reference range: 28.8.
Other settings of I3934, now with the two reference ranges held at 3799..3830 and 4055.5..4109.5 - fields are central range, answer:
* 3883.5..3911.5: 0.05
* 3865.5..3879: -0.01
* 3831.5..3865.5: 0.07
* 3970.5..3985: 0.16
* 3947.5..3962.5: 0.05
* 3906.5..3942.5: 0.07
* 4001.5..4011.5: -0.12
